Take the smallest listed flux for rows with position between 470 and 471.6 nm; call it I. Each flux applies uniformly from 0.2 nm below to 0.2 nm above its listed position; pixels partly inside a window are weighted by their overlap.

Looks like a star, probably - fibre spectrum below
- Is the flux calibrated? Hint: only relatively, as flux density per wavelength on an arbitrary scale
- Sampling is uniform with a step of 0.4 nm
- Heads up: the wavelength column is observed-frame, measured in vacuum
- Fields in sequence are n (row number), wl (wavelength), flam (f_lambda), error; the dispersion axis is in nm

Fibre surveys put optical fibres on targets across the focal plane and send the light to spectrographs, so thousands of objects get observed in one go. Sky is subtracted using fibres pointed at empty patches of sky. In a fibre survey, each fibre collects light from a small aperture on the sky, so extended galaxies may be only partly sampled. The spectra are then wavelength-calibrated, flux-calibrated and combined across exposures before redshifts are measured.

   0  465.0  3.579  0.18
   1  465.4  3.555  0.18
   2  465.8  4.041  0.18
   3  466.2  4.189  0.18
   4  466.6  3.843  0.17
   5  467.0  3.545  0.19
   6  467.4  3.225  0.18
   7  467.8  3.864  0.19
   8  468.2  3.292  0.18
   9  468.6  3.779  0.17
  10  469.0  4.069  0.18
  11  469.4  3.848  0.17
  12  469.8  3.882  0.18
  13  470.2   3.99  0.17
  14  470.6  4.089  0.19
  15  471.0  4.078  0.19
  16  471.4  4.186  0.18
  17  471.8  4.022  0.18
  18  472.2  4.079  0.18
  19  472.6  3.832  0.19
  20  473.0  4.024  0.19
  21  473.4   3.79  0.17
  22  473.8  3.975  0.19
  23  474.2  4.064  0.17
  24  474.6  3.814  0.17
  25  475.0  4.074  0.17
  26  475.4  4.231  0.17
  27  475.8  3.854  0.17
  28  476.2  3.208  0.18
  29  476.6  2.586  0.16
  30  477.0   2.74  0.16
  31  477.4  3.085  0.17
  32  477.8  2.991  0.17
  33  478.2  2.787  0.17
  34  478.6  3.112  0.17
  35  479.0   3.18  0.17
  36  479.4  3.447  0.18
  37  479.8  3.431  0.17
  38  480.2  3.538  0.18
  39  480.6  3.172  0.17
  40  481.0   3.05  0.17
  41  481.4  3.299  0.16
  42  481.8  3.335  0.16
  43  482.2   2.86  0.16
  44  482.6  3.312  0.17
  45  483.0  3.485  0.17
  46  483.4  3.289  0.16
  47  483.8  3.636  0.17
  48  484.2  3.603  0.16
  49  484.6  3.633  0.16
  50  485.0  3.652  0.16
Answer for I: 3.99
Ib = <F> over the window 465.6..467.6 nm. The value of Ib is 3.77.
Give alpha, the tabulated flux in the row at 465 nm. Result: 3.579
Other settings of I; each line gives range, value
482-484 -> 2.86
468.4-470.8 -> 3.779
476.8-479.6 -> 2.74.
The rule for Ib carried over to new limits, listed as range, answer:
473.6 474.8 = 3.95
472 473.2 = 3.98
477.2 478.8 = 2.99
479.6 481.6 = 3.3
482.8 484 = 3.47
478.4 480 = 3.29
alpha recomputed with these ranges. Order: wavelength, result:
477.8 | 2.991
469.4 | 3.848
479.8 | 3.431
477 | 2.74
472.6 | 3.832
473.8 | 3.975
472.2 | 4.079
